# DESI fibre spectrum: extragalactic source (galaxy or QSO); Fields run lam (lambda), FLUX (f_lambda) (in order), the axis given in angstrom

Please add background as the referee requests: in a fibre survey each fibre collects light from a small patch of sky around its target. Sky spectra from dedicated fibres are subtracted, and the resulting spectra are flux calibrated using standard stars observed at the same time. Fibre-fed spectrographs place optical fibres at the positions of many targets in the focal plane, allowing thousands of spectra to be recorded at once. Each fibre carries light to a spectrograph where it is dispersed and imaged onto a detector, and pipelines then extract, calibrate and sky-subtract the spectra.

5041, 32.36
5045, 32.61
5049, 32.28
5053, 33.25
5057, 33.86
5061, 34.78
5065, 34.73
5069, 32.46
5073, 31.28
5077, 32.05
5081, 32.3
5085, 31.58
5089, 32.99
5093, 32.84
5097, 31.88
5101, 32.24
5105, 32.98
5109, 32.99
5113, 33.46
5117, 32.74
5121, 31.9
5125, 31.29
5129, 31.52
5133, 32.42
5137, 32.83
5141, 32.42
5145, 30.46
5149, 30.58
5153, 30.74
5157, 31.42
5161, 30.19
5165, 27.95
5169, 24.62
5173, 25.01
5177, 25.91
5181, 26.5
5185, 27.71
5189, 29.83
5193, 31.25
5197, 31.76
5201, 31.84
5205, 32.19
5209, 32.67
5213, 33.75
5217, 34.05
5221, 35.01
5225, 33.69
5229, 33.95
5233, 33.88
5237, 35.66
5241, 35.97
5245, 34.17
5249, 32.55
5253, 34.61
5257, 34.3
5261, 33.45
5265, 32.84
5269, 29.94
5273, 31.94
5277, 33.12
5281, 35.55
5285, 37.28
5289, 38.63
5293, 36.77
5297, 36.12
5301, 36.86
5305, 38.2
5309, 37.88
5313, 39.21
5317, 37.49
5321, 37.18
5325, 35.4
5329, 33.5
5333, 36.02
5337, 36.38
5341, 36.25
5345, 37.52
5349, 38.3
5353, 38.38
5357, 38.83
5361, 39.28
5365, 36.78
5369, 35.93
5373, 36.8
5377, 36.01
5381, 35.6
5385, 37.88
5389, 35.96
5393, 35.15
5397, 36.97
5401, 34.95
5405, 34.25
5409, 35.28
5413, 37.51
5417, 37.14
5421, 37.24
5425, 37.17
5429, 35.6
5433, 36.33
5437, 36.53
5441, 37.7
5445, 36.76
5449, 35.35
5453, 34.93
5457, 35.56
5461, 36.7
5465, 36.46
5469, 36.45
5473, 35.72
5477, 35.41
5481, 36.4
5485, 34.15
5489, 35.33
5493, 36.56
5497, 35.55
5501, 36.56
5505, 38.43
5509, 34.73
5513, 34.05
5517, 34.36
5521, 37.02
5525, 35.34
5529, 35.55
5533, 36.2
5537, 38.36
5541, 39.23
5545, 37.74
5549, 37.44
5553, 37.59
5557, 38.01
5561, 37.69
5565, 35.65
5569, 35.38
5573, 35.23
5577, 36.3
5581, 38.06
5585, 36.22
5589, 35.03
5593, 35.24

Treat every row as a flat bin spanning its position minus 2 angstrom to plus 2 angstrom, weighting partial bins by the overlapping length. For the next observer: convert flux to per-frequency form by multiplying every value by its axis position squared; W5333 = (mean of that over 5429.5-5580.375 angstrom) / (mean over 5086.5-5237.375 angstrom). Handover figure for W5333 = 1.3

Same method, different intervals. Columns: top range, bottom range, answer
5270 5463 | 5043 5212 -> 1.28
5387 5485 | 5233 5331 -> 1.08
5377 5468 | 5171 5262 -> 1.22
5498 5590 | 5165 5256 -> 1.31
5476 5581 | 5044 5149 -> 1.32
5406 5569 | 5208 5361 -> 1.10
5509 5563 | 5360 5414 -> 1.07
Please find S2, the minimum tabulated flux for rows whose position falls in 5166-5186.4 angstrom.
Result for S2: 24.62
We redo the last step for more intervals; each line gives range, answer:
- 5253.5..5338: 29.94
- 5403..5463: 34.25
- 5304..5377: 33.5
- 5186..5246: 29.83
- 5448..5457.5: 34.93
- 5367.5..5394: 35.15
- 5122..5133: 31.29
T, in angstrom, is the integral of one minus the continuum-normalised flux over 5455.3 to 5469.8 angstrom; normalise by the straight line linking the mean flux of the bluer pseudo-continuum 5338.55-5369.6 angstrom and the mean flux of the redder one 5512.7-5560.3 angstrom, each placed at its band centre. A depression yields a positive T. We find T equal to 0.4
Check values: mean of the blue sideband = 37.7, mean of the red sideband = 36.9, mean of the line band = 36.3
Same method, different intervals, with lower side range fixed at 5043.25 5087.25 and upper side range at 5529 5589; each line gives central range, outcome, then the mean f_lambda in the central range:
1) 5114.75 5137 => 0.85 angstrom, 32.1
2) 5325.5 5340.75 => -0.15 angstrom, 35.4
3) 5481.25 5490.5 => 0.34 angstrom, 35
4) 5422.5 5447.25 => -0.52 angstrom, 36.7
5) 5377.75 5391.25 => -0.35 angstrom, 36.4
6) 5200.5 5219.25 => 0.57 angstrom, 33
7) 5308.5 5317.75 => -0.91 angstrom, 38.3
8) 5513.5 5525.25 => 0.39 angstrom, 35.4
